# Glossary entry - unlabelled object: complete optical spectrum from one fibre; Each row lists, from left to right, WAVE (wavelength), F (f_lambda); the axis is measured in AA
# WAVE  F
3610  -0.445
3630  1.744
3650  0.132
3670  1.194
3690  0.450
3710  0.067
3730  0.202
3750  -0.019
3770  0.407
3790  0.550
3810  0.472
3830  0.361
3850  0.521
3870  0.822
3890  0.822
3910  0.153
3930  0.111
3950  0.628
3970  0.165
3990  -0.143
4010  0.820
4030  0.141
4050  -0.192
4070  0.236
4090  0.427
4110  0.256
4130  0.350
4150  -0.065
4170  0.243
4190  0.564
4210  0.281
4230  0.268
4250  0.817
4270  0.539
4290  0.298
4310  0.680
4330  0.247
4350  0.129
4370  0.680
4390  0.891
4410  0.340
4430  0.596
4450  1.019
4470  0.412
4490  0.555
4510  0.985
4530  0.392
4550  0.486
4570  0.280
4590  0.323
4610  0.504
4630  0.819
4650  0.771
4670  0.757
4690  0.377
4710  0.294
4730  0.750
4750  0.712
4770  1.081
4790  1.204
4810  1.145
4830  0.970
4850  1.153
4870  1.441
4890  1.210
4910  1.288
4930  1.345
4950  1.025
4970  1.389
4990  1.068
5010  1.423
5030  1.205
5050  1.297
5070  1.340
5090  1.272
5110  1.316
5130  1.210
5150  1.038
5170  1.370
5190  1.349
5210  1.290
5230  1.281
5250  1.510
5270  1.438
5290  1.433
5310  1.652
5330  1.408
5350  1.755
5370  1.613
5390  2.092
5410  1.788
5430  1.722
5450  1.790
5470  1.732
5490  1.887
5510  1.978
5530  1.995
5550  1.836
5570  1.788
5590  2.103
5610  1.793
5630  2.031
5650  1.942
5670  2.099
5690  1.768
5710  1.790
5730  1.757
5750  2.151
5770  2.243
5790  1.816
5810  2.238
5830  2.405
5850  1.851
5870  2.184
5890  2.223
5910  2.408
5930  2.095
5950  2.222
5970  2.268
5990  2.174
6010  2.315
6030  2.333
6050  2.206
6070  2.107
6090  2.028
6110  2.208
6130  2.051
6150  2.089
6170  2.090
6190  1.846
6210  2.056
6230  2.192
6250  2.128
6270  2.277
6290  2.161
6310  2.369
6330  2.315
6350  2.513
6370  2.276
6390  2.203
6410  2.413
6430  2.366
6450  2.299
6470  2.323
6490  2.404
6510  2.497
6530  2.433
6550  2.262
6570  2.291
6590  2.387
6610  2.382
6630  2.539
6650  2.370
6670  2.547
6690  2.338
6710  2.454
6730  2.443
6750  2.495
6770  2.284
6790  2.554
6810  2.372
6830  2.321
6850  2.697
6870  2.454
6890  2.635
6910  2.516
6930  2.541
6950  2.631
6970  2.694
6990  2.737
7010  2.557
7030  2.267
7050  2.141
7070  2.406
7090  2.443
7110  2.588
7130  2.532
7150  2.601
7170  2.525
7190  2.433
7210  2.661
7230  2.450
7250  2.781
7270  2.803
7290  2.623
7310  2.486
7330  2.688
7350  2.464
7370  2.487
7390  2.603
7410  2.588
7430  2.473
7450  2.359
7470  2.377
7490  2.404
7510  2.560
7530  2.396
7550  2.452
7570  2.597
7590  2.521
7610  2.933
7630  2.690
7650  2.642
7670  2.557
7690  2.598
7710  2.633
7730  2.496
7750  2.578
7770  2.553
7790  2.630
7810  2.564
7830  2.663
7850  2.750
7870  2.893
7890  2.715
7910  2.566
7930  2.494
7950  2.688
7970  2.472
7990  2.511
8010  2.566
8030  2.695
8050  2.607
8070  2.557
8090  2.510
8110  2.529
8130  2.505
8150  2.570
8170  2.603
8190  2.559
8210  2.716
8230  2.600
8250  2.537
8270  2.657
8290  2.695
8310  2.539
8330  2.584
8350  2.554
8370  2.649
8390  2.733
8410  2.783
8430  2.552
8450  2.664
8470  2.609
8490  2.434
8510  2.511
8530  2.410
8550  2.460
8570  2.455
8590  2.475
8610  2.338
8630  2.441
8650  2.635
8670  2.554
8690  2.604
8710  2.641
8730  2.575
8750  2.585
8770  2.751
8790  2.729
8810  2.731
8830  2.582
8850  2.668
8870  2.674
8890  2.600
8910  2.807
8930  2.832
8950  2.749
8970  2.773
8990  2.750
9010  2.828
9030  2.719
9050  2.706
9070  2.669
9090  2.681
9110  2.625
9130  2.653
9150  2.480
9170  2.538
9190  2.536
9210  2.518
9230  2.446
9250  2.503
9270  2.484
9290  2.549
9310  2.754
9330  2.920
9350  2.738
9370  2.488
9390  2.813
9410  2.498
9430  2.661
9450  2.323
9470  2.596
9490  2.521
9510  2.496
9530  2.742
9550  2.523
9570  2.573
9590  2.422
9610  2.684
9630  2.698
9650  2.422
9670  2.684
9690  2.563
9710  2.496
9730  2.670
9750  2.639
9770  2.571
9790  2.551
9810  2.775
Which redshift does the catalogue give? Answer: 0.19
